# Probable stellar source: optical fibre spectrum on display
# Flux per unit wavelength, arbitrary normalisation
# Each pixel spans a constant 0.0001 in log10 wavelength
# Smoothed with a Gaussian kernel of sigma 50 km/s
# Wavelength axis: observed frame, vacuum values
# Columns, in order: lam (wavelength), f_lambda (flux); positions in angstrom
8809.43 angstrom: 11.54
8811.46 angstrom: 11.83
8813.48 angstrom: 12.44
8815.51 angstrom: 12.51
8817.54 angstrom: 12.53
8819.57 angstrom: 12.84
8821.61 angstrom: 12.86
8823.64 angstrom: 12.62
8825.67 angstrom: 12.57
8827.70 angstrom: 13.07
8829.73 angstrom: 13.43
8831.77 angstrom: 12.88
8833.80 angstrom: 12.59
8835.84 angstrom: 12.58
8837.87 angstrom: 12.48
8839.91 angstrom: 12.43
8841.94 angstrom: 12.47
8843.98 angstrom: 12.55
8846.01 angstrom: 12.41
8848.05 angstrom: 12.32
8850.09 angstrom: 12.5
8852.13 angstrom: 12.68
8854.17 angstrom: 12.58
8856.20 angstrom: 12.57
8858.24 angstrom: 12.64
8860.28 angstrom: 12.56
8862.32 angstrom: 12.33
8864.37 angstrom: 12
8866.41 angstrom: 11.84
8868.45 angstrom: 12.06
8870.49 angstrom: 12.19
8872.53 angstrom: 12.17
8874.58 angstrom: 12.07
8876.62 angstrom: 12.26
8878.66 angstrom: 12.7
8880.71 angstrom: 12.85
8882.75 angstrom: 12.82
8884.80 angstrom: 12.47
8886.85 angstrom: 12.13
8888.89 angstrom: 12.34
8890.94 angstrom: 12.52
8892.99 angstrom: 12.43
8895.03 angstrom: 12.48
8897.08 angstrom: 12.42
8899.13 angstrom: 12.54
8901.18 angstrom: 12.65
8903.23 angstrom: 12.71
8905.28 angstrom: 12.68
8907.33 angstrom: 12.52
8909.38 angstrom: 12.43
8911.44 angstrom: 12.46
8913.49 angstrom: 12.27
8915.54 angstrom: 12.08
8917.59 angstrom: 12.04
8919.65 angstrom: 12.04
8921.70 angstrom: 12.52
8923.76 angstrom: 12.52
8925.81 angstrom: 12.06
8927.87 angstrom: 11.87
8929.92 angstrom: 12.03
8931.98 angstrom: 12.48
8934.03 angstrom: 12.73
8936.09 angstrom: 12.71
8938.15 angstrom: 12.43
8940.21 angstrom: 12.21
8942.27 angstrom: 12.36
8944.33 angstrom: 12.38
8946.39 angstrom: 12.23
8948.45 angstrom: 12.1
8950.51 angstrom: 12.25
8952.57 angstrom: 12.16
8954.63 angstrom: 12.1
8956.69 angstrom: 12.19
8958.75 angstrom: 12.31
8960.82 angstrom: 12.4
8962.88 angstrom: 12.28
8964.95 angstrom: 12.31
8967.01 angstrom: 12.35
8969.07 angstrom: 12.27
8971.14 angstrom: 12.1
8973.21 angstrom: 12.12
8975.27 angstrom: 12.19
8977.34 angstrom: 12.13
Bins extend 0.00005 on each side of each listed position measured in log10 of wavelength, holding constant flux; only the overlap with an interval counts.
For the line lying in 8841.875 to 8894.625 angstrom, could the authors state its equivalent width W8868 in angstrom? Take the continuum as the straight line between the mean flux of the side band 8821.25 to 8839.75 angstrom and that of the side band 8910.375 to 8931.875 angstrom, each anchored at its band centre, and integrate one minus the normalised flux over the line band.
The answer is 0.5 angstrom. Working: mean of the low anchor 12.8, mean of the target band 12.4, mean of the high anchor 12.2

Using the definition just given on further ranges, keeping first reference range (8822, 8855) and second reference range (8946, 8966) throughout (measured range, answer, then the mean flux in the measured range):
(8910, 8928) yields 0.2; 12.2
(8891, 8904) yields -0.1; 12.5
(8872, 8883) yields 0.0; 12.5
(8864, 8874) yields 0.4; 12.1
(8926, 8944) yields 0.0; 12.3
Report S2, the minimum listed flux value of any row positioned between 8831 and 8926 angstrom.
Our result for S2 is 11.84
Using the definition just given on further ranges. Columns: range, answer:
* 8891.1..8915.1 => 12.27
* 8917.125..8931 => 11.87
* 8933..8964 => 12.1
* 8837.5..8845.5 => 12.43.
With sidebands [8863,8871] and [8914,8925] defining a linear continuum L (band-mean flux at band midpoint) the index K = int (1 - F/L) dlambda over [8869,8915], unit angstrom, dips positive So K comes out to -1.24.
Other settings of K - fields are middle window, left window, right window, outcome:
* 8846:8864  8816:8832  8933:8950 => 0.31 angstrom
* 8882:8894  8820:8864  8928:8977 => 0.03 angstrom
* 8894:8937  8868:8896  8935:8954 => -0.14 angstrom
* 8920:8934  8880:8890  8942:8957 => 0.06 angstrom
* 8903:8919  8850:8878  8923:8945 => -0.05 angstrom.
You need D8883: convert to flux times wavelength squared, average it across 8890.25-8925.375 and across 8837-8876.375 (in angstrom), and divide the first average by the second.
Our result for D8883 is 1.02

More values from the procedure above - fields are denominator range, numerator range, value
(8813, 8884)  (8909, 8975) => 1.00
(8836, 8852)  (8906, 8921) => 1.00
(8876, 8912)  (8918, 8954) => 0.99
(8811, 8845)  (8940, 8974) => 1.00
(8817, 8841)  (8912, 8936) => 0.98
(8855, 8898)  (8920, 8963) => 1.01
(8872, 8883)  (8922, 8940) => 1.00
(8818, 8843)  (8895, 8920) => 0.99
